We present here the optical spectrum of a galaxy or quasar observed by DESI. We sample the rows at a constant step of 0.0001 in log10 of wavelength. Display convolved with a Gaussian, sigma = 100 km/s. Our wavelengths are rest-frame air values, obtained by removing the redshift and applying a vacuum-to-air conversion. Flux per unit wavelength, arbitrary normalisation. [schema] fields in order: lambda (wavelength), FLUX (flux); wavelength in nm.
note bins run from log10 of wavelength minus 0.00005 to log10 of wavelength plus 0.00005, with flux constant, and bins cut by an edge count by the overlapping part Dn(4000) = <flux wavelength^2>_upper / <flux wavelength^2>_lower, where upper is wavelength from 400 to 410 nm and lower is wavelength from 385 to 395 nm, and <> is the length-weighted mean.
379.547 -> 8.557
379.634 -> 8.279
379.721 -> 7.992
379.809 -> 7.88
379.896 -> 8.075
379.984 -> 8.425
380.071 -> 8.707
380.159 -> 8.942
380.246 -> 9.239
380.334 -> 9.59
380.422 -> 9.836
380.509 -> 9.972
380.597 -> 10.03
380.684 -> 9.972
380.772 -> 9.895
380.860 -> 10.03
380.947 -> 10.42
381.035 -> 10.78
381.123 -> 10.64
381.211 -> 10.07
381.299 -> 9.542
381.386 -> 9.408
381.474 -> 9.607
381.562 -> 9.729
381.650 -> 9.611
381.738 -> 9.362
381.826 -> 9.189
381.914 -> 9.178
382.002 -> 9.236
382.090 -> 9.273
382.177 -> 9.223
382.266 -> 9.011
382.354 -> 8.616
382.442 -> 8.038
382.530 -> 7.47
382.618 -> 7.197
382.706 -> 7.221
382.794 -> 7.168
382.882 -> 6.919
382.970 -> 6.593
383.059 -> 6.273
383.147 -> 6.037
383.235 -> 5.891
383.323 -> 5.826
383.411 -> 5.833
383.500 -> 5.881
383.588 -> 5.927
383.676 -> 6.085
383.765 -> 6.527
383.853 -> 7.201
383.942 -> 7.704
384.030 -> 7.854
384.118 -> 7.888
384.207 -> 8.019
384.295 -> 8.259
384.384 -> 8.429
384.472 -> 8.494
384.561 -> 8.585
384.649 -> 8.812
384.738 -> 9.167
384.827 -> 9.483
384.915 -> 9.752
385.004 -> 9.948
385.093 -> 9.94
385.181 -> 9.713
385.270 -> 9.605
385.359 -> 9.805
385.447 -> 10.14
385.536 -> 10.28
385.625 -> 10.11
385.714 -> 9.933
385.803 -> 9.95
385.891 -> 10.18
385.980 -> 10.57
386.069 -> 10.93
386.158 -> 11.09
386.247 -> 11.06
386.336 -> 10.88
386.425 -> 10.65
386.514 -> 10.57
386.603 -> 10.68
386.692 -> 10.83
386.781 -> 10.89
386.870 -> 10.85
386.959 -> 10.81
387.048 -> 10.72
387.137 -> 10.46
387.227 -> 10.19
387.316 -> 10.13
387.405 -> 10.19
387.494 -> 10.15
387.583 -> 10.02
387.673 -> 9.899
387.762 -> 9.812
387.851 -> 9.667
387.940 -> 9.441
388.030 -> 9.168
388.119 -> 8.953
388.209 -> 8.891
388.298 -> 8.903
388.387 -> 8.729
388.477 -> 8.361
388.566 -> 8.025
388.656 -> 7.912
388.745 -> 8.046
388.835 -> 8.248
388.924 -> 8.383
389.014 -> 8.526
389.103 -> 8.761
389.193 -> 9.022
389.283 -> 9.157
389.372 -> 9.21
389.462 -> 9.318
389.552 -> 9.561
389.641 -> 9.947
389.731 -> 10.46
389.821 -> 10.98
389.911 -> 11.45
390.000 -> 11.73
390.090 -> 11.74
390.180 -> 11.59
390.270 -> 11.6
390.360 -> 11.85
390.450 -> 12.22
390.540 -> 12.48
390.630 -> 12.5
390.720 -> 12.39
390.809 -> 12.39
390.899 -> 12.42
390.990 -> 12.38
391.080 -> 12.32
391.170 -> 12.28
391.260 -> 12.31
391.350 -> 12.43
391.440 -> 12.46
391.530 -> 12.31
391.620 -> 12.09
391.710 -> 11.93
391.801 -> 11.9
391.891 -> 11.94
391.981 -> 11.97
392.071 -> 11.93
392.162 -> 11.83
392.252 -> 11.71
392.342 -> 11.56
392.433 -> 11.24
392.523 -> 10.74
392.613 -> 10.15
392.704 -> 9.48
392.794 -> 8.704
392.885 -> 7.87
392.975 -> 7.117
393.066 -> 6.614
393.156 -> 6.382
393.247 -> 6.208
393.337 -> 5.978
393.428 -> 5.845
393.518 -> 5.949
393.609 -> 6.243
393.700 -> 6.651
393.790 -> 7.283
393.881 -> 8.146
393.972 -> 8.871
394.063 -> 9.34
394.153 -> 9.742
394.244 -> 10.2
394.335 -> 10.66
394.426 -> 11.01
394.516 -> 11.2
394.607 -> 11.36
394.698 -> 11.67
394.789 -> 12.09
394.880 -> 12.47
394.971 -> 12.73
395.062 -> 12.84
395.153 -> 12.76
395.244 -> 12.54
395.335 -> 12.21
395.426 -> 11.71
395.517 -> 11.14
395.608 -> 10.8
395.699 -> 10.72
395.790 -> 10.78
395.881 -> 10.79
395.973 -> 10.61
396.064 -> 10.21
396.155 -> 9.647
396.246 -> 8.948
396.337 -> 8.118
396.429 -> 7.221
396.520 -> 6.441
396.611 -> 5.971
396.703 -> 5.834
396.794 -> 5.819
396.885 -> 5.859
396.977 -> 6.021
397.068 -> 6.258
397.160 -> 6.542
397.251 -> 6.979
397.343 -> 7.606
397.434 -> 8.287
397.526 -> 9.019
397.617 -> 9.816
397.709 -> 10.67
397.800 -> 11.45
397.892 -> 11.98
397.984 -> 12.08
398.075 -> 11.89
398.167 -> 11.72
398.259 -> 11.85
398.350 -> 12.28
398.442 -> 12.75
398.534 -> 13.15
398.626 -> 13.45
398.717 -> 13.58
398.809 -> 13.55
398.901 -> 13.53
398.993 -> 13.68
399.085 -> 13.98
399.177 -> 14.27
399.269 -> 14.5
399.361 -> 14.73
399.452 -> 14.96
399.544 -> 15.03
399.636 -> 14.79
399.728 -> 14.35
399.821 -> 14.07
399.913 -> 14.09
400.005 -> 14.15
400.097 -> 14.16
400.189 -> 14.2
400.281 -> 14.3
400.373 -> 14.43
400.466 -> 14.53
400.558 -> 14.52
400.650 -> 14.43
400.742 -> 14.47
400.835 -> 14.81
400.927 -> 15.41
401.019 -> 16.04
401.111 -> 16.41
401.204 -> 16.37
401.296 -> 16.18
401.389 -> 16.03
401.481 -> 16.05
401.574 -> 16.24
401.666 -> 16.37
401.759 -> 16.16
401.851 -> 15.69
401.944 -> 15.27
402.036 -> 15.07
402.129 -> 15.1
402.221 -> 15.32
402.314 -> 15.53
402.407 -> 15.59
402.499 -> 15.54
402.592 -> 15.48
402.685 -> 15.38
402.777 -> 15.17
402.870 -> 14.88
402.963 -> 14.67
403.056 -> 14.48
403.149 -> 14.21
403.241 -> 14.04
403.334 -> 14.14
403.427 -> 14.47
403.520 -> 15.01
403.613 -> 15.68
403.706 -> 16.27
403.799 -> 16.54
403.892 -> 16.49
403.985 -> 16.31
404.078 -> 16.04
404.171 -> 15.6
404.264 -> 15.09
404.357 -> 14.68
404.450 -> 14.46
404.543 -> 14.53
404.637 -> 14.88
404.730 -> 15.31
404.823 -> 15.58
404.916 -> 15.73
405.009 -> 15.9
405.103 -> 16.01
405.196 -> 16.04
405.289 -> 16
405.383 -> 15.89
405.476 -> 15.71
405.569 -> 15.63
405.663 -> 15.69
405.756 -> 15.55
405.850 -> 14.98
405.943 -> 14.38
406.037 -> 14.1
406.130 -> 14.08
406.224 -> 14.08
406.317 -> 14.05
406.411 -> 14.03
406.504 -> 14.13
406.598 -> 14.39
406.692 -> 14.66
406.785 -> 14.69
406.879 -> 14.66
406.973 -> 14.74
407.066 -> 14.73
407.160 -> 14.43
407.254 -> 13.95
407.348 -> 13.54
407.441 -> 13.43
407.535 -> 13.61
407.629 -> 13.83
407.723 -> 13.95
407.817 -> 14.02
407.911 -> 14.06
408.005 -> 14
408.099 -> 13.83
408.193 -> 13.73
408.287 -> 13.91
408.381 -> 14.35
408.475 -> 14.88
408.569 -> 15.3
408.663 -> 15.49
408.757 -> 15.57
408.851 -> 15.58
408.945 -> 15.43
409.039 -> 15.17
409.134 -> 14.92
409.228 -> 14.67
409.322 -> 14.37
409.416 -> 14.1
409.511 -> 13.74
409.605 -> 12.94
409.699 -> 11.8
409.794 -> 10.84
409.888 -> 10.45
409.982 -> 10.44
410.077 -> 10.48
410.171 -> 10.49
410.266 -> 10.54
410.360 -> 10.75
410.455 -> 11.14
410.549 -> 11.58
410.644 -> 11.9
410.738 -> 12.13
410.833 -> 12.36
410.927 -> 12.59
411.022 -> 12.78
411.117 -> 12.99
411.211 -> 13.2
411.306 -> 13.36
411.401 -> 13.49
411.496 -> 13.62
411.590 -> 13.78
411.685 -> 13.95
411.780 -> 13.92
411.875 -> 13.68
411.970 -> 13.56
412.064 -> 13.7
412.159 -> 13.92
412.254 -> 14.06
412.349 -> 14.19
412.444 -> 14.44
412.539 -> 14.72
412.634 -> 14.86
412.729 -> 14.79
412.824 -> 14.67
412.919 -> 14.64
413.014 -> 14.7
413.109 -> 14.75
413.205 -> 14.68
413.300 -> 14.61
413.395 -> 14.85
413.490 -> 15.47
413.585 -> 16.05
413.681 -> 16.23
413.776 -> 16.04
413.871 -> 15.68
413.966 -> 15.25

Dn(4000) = 1.57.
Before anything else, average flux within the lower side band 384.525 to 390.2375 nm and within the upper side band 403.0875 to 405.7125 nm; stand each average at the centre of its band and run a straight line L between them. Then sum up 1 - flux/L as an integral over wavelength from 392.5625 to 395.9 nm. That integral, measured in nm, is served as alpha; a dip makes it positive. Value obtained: 0.69 nm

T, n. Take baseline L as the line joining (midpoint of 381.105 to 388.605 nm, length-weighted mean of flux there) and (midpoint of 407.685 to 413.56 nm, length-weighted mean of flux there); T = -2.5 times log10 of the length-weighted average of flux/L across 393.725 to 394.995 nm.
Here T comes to 0.03 mag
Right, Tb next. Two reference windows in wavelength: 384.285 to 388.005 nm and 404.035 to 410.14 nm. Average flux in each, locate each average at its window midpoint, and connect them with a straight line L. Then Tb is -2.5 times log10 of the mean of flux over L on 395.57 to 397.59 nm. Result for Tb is 0.44 mag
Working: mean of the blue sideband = 10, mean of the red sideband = 14.4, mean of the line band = 8.12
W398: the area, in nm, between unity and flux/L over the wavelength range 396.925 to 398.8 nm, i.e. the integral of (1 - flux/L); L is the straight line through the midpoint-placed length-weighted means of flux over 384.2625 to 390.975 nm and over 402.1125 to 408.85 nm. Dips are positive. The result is 0.357 nm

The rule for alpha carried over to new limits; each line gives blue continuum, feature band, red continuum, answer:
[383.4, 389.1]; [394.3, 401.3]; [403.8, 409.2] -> 0.385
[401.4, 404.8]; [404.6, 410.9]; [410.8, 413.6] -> 0.312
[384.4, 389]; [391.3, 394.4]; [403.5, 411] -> 0.426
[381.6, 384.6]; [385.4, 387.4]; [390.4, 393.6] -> -0.418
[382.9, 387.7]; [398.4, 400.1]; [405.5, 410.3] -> -0.274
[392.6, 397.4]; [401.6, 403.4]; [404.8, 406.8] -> -0.273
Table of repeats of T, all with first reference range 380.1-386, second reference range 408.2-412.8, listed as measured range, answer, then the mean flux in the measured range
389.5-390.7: -0.151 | 11.4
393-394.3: 0.381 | 7.41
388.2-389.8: 0.098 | 8.89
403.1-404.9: -0.236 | 15.2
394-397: 0.084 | 10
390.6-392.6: -0.182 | 12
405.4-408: -0.137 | 14.4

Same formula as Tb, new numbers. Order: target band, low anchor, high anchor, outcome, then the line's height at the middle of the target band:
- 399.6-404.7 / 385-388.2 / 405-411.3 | -0.18 mag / 12.8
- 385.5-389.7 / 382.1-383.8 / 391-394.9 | -0.17 mag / 8.39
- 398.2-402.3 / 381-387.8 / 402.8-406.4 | -0.06 mag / 13.9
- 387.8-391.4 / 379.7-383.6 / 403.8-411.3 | -0.01 mag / 10.2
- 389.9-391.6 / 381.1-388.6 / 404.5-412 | -0.19 mag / 10.3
